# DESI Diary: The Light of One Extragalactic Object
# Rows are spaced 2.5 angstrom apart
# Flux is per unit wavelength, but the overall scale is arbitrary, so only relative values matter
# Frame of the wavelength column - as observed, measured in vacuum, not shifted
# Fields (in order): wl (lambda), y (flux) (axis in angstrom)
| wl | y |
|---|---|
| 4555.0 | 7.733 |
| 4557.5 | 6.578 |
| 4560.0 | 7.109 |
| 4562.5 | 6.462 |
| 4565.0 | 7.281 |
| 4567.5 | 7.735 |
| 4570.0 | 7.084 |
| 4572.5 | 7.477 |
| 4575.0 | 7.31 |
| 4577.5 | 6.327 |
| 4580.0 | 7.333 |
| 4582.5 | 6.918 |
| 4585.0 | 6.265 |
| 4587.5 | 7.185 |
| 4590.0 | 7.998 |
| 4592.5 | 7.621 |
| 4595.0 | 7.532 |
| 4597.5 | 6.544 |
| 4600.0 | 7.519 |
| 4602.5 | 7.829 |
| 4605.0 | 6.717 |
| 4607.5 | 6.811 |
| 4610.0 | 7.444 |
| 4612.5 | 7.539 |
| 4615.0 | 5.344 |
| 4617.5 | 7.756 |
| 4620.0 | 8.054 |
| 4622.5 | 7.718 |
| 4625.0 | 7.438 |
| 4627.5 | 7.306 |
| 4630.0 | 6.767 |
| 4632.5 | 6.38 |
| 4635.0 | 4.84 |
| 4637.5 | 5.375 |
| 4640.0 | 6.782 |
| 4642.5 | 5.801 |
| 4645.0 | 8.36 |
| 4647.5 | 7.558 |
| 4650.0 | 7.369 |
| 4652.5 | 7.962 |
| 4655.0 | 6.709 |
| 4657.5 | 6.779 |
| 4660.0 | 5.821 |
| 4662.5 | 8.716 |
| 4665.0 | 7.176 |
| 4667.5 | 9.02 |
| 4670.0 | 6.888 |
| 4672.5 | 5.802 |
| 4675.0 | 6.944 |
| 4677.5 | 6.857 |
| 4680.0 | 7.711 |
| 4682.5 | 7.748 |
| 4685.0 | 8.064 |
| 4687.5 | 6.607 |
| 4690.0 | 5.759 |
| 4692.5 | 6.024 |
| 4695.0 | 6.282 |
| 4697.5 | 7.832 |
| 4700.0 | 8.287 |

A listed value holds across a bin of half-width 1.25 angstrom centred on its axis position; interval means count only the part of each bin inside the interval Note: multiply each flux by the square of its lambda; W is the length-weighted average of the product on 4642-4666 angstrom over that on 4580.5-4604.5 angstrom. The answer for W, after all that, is 1.03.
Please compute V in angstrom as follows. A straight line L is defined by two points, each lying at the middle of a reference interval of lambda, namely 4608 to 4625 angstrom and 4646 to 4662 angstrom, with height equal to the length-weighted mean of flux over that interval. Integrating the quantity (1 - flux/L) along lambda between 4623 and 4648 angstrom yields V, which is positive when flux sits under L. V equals 1.9 angstrom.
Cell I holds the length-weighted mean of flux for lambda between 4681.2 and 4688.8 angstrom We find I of 7.46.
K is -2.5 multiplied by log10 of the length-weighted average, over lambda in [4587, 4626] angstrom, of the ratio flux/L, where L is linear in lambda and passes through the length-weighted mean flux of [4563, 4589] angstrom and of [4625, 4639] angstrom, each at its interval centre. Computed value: -0.11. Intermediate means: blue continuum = 7.08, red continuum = 6.26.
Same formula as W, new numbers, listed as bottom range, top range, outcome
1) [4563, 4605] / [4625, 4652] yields 0.95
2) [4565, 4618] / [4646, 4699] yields 1.03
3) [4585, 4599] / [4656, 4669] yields 1.06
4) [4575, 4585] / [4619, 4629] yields 1.13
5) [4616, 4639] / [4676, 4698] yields 1.05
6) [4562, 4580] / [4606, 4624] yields 1.03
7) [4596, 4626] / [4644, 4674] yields 1.04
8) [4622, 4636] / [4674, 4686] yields 1.14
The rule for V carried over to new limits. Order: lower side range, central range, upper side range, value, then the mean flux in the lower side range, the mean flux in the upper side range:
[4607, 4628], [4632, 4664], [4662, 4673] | 2.7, 7.28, 7.56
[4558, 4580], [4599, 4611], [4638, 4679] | -0.2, 7.09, 7.13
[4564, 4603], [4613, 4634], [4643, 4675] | 0.5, 7.24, 7.29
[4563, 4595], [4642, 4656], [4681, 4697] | -0.9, 7.21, 6.81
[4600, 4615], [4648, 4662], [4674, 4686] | 0.6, 7.13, 7.46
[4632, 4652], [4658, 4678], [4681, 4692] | -0.9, 6.62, 6.99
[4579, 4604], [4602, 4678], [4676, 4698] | 0.9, 7.27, 6.96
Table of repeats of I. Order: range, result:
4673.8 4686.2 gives 7.46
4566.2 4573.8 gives 7.43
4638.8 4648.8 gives 7.13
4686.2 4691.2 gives 6.21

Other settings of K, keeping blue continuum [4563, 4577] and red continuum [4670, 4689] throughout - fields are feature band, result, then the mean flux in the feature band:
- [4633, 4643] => 0.24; 5.74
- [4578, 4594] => 0.01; 7.18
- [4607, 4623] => -0.01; 7.24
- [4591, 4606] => -0.01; 7.32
